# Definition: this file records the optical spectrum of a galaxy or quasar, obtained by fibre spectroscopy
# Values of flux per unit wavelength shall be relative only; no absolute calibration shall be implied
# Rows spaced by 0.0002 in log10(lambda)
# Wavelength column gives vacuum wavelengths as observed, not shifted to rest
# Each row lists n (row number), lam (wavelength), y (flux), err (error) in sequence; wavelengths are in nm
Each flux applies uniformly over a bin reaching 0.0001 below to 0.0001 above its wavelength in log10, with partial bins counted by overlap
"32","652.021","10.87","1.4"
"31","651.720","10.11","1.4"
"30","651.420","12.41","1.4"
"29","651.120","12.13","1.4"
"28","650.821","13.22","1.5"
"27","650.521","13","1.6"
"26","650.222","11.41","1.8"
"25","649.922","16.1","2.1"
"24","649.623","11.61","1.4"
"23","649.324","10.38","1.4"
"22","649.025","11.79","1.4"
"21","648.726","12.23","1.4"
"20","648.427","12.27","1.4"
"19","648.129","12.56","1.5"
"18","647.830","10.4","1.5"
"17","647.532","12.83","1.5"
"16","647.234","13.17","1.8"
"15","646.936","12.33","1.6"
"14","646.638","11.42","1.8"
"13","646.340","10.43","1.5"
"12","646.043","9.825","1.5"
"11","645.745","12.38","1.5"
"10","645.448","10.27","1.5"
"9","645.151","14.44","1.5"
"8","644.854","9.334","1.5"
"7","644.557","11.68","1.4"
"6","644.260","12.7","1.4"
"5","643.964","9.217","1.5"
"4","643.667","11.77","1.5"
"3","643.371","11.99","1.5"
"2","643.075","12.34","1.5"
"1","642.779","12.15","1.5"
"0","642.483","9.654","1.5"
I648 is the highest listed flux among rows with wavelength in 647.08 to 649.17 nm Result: 13.17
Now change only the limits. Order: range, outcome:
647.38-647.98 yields 12.83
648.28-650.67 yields 16.1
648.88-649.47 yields 11.79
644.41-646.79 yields 14.44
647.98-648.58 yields 12.56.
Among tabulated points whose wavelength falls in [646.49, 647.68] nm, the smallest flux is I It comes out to 11.42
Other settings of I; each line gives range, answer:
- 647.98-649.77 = 10.38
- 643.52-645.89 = 9.217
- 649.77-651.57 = 11.41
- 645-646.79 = 9.825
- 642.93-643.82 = 11.77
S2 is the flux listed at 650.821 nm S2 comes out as 13.22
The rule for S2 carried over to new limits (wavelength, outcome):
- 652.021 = 10.87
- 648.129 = 12.56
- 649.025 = 11.79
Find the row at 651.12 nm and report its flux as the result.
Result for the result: 12.13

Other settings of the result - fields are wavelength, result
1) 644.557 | 11.68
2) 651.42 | 12.41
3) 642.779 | 12.15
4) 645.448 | 10.27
